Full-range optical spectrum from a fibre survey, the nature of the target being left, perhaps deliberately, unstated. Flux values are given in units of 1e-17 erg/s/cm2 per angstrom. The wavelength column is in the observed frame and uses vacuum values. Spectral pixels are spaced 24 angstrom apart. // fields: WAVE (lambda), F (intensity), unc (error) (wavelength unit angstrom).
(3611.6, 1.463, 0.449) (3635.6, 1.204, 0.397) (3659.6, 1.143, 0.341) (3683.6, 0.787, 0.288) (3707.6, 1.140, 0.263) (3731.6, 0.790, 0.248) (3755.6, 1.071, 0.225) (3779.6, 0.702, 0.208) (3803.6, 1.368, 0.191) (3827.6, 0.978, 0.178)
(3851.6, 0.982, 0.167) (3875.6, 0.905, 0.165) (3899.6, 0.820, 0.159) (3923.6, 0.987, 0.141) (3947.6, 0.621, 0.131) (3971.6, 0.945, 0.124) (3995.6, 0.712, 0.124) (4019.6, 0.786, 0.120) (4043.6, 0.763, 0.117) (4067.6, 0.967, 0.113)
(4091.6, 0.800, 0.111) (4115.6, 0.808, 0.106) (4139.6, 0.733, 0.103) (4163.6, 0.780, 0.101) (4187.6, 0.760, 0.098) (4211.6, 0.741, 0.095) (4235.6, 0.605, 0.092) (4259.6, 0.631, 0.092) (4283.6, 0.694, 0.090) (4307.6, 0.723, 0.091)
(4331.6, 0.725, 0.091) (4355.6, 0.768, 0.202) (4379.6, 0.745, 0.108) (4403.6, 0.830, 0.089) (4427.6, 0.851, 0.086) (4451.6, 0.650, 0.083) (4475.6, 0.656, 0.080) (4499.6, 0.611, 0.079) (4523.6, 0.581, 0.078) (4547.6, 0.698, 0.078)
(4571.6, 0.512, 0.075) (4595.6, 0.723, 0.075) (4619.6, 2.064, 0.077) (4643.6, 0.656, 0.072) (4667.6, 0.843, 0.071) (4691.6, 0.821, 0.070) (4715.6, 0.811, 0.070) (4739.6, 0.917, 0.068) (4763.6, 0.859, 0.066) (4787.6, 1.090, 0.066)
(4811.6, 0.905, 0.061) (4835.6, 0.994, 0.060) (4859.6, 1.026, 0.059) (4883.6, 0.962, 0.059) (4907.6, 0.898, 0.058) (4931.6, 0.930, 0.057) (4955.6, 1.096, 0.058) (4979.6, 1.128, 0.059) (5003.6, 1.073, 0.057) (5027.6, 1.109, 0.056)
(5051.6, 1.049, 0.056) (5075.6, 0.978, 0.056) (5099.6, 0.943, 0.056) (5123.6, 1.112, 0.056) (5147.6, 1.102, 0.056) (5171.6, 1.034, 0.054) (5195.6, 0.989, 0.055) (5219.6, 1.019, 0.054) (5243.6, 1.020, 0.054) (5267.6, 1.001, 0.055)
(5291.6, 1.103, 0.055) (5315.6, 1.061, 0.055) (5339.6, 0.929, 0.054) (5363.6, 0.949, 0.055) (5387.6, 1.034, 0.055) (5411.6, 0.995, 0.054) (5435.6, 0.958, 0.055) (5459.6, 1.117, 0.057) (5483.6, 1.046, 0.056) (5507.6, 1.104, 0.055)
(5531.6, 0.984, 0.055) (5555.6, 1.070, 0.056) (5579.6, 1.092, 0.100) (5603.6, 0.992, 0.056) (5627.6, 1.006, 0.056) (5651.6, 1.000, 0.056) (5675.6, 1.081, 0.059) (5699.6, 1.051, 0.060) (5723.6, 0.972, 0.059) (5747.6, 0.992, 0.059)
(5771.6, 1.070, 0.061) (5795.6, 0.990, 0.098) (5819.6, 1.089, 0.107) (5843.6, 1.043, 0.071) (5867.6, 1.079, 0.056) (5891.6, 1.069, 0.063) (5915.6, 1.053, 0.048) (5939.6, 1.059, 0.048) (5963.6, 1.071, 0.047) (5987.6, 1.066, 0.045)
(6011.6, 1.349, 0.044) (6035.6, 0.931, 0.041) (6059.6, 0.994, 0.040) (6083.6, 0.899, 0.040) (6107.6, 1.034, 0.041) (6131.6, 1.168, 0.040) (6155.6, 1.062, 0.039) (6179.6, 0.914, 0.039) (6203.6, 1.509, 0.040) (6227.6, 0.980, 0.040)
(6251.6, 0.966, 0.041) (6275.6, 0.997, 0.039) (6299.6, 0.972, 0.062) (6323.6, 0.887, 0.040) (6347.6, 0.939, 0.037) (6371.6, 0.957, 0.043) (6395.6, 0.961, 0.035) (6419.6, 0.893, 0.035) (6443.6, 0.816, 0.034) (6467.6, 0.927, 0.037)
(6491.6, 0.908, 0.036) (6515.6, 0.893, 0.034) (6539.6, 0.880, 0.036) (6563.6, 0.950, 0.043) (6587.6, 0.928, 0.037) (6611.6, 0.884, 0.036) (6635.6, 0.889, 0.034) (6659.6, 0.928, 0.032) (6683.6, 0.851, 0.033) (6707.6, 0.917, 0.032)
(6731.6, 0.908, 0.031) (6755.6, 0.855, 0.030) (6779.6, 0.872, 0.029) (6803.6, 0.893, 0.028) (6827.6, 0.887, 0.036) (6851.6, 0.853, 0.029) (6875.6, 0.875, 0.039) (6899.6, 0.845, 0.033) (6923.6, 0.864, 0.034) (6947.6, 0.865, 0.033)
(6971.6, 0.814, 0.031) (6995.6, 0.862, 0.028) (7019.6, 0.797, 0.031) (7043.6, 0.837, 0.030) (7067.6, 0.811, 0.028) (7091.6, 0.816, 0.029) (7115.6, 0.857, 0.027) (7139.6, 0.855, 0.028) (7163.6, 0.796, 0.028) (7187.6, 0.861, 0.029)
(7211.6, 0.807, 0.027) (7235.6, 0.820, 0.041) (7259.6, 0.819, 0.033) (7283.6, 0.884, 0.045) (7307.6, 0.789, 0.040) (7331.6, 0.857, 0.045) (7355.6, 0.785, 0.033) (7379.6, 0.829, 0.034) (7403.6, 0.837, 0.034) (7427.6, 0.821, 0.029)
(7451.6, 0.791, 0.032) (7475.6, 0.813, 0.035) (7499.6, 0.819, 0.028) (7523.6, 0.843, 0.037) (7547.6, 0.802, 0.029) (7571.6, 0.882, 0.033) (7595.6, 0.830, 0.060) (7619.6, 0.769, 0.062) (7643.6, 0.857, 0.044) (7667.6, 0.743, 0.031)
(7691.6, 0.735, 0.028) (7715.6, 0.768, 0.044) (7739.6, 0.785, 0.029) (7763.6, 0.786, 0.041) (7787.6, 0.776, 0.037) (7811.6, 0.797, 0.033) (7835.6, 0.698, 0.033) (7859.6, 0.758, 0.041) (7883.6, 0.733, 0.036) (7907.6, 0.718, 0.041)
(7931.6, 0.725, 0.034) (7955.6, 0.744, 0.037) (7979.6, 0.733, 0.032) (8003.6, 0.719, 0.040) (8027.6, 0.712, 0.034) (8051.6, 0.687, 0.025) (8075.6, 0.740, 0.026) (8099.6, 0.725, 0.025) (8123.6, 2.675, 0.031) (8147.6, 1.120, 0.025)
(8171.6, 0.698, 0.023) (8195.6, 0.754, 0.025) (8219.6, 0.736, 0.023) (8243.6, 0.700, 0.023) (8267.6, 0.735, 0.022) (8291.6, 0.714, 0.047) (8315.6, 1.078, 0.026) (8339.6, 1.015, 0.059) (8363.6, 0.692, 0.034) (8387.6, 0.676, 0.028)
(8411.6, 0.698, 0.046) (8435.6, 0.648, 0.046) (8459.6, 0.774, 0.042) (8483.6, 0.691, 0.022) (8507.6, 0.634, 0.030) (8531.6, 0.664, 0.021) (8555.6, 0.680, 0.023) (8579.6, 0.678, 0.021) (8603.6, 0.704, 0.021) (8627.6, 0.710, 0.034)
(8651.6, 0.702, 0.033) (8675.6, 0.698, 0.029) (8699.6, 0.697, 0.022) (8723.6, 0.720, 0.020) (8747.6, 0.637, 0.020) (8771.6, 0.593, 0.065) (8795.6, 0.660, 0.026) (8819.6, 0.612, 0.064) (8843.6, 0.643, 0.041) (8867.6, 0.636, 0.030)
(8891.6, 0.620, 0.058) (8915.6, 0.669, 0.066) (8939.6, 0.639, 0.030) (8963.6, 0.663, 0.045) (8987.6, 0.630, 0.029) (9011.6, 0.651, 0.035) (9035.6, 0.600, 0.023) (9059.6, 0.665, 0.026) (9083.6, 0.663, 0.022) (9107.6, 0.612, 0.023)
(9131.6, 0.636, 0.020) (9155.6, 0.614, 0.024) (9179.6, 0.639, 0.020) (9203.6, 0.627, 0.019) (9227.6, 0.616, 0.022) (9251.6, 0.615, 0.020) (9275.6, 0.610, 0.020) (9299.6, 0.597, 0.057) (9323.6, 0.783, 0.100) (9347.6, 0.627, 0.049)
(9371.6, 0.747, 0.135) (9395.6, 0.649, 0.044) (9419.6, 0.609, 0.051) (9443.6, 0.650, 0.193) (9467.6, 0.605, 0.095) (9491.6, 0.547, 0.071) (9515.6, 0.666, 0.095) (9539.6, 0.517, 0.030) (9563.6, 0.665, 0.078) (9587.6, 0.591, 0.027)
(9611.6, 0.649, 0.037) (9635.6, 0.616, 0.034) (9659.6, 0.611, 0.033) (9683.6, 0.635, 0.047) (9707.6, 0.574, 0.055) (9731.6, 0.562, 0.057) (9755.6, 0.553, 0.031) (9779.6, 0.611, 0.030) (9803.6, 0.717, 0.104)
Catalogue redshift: 0.24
